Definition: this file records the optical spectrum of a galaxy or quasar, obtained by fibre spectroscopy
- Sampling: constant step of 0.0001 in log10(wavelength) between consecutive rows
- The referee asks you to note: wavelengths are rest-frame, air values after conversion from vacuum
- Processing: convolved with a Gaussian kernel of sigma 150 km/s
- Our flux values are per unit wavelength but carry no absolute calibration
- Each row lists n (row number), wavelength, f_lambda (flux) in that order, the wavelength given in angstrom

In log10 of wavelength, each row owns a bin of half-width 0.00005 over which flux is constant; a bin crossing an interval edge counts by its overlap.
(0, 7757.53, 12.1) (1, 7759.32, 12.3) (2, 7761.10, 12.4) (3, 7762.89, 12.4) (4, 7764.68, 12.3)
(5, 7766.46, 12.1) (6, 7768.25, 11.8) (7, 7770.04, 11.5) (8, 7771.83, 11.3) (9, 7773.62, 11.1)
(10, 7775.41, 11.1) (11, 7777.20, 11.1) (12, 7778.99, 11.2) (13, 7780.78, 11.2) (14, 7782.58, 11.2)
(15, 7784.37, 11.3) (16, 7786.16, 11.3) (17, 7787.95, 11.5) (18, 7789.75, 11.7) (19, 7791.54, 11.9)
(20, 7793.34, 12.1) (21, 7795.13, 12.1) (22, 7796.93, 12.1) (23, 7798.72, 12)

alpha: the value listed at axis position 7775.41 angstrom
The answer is 11.1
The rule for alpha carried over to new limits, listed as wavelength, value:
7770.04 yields 11.5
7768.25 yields 11.8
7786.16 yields 11.3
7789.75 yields 11.7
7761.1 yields 12.4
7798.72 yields 12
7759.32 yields 12.3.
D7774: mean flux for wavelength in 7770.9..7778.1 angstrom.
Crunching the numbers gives 11.2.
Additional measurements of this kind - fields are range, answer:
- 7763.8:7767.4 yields 12.2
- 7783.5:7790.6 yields 11.4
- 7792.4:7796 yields 12.1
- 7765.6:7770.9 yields 11.8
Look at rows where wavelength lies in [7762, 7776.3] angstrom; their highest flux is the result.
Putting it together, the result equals 12.4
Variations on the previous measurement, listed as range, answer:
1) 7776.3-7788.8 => 11.5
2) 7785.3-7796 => 12.1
